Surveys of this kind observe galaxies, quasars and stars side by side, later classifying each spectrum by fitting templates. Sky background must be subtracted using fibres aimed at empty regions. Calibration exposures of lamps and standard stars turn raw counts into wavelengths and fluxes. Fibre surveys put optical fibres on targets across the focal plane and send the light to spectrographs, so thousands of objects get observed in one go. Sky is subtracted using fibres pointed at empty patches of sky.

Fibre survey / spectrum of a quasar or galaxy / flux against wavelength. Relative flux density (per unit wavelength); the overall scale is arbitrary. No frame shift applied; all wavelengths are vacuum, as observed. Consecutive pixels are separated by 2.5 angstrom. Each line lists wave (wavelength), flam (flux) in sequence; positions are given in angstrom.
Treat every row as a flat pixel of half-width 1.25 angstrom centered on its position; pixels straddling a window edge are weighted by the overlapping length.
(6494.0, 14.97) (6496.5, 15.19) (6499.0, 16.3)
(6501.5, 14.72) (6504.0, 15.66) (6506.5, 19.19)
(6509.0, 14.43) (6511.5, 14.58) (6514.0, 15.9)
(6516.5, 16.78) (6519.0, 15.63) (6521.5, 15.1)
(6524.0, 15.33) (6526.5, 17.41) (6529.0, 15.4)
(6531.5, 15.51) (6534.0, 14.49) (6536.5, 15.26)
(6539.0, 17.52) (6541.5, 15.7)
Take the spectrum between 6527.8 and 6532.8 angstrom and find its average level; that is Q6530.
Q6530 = 15.4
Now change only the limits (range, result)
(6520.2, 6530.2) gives 15.8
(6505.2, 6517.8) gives 16.2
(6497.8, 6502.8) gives 15.5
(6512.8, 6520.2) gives 16.1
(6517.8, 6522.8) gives 15.4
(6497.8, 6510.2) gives 16.1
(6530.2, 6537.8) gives 15.1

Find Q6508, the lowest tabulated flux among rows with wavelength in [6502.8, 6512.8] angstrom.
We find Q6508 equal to 14.43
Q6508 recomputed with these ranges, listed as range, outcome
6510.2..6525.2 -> 14.58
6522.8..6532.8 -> 15.33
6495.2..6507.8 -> 14.72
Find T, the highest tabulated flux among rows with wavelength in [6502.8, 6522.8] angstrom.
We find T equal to 19.19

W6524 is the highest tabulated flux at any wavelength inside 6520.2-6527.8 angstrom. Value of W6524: 17.41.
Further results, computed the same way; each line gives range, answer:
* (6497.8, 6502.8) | 16.3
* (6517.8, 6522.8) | 15.63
